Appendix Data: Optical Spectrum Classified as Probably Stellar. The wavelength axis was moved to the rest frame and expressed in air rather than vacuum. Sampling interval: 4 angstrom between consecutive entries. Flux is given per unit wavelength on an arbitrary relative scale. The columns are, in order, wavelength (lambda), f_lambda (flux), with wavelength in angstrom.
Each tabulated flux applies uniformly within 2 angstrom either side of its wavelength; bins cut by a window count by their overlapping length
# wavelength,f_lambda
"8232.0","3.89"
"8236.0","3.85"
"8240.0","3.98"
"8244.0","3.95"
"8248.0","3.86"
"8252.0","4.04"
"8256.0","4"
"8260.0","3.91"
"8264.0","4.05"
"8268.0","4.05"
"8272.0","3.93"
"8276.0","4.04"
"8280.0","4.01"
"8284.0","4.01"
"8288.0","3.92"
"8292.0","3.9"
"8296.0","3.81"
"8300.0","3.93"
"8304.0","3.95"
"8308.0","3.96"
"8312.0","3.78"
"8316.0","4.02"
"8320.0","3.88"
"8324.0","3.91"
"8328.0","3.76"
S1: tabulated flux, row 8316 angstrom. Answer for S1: 4.02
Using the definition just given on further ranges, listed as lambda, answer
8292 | 3.9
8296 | 3.81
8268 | 4.05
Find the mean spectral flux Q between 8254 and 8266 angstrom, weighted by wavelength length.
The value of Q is 3.99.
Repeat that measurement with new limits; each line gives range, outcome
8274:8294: 3.98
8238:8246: 3.96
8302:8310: 3.96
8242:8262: 3.95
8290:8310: 3.91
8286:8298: 3.88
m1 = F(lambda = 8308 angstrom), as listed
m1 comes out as 3.96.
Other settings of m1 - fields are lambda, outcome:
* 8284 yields 4.01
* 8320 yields 3.88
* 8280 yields 4.01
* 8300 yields 3.93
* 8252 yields 4.04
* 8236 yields 3.85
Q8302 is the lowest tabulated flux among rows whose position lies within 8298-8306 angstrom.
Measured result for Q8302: 3.93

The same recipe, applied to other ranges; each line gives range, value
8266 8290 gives 3.92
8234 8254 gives 3.85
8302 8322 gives 3.78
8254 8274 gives 3.91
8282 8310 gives 3.81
